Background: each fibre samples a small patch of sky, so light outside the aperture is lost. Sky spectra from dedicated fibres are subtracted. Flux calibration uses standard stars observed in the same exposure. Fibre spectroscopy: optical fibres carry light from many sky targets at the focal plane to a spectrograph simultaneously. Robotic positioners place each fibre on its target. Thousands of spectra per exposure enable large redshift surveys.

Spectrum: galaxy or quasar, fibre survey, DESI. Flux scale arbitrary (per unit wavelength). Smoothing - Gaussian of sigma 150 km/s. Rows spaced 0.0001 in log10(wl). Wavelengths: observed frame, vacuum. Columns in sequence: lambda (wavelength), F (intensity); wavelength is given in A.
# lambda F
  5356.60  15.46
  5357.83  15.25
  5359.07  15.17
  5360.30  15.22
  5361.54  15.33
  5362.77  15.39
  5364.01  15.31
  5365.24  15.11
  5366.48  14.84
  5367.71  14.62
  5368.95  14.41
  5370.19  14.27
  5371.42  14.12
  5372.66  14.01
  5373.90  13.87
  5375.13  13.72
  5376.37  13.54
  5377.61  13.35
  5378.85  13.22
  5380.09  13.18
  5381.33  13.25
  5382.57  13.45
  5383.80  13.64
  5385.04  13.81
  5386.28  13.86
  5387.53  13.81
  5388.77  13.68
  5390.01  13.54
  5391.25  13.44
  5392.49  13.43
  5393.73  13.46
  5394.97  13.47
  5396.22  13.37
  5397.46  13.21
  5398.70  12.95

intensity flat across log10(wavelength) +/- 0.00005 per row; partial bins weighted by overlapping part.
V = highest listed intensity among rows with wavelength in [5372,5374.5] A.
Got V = 14.01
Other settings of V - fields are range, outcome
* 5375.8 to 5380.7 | 13.54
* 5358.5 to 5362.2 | 15.33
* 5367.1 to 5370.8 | 14.62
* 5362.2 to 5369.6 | 15.39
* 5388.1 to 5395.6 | 13.68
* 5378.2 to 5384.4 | 13.64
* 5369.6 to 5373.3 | 14.27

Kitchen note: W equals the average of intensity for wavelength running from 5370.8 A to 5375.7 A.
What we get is 14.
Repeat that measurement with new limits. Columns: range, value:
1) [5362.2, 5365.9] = 15.2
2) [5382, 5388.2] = 13.7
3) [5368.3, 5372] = 14.3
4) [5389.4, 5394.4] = 13.5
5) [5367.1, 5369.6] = 14.5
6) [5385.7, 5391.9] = 13.7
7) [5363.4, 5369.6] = 14.9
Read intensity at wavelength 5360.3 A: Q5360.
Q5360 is 15.22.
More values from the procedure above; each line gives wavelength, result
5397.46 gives 13.21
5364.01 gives 15.31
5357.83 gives 15.25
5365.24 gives 15.11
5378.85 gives 13.22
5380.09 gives 13.18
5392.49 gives 13.43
